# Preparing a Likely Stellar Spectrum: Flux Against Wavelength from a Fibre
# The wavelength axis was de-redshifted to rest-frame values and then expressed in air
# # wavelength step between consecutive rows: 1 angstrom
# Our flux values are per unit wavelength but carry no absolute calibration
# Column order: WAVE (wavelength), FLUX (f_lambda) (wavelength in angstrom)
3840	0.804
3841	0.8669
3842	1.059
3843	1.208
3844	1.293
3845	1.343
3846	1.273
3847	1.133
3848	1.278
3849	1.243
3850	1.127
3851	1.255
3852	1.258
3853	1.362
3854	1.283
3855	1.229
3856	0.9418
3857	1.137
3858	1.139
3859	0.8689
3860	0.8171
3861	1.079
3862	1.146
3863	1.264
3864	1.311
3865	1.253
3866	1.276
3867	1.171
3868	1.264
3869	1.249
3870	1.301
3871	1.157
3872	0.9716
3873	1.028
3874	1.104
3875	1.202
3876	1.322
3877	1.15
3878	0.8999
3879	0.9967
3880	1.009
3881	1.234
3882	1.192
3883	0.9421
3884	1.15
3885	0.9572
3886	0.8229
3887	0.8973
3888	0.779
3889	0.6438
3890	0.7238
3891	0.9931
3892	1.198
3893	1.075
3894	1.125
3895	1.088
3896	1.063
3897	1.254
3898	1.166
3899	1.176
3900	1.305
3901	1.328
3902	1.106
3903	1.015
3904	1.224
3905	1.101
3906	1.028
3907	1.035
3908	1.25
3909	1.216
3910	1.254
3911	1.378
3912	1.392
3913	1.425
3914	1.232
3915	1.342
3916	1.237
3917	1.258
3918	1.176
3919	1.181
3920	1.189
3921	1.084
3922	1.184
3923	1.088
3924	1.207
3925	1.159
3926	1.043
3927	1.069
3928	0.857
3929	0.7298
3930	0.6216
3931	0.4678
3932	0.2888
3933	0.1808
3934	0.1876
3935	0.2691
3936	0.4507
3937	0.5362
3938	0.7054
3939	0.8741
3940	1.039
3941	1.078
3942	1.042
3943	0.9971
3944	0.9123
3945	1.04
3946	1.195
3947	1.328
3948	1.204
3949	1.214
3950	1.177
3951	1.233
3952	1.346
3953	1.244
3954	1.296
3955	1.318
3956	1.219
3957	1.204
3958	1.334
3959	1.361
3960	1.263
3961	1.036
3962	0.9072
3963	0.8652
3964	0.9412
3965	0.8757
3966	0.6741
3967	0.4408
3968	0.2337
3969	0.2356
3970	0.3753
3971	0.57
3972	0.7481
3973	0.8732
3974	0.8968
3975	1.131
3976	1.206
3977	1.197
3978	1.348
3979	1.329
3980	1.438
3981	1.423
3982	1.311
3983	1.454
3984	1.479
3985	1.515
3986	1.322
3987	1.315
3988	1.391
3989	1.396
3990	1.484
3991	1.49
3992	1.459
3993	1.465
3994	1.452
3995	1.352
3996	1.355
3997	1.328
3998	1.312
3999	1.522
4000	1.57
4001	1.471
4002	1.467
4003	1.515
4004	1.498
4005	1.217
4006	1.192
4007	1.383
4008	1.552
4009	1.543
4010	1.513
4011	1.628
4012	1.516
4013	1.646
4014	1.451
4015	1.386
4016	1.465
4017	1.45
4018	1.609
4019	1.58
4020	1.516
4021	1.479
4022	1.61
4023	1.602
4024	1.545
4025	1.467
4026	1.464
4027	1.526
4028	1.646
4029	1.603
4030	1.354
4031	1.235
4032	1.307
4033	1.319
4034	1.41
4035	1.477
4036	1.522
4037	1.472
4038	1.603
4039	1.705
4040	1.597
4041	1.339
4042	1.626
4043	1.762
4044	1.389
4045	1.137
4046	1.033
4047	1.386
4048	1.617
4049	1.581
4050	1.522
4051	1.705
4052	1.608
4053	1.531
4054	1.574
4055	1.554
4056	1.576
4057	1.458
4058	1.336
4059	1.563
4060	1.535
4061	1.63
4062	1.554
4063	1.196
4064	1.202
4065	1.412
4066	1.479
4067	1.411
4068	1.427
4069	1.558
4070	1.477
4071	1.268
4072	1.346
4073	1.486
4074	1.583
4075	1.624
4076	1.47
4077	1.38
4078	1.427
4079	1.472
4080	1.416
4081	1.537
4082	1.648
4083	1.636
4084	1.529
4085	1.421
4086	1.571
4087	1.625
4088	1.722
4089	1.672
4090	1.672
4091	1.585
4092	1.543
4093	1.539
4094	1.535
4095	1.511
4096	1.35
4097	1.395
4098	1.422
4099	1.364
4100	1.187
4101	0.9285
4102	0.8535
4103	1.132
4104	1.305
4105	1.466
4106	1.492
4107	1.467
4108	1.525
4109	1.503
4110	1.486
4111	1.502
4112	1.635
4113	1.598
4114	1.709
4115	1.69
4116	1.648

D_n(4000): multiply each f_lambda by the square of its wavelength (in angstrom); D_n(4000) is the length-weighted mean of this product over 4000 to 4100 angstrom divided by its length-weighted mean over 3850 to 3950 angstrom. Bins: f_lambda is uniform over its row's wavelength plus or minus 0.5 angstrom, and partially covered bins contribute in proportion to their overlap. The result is 1.5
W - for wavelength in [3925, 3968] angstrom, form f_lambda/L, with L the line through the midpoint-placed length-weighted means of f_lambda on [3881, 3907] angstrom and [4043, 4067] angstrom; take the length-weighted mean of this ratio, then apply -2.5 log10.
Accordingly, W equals 0.28 mag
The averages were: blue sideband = 1.06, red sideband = 1.47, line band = 0.925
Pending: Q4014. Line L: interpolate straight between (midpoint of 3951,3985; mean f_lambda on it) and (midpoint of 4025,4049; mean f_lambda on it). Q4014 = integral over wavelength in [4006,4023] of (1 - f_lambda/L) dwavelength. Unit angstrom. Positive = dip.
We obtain -2.4 angstrom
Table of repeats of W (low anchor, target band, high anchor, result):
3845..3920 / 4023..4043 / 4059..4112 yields -0.09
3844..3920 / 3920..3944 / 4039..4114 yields 0.46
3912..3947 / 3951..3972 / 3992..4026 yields 0.21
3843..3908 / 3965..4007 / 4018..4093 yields 0.13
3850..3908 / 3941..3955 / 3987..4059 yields 0.10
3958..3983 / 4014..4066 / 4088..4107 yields -0.23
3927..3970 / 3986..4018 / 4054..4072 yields -0.25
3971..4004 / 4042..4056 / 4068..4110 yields -0.07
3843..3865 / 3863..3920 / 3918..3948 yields -0.11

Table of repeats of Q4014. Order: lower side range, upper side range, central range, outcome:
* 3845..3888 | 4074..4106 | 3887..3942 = 9.09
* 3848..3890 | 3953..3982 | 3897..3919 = -3.25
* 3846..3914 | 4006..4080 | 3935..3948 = 3.58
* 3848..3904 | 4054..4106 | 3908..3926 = -0.77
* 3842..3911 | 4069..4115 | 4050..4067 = -0.91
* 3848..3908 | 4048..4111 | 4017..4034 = -1.42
